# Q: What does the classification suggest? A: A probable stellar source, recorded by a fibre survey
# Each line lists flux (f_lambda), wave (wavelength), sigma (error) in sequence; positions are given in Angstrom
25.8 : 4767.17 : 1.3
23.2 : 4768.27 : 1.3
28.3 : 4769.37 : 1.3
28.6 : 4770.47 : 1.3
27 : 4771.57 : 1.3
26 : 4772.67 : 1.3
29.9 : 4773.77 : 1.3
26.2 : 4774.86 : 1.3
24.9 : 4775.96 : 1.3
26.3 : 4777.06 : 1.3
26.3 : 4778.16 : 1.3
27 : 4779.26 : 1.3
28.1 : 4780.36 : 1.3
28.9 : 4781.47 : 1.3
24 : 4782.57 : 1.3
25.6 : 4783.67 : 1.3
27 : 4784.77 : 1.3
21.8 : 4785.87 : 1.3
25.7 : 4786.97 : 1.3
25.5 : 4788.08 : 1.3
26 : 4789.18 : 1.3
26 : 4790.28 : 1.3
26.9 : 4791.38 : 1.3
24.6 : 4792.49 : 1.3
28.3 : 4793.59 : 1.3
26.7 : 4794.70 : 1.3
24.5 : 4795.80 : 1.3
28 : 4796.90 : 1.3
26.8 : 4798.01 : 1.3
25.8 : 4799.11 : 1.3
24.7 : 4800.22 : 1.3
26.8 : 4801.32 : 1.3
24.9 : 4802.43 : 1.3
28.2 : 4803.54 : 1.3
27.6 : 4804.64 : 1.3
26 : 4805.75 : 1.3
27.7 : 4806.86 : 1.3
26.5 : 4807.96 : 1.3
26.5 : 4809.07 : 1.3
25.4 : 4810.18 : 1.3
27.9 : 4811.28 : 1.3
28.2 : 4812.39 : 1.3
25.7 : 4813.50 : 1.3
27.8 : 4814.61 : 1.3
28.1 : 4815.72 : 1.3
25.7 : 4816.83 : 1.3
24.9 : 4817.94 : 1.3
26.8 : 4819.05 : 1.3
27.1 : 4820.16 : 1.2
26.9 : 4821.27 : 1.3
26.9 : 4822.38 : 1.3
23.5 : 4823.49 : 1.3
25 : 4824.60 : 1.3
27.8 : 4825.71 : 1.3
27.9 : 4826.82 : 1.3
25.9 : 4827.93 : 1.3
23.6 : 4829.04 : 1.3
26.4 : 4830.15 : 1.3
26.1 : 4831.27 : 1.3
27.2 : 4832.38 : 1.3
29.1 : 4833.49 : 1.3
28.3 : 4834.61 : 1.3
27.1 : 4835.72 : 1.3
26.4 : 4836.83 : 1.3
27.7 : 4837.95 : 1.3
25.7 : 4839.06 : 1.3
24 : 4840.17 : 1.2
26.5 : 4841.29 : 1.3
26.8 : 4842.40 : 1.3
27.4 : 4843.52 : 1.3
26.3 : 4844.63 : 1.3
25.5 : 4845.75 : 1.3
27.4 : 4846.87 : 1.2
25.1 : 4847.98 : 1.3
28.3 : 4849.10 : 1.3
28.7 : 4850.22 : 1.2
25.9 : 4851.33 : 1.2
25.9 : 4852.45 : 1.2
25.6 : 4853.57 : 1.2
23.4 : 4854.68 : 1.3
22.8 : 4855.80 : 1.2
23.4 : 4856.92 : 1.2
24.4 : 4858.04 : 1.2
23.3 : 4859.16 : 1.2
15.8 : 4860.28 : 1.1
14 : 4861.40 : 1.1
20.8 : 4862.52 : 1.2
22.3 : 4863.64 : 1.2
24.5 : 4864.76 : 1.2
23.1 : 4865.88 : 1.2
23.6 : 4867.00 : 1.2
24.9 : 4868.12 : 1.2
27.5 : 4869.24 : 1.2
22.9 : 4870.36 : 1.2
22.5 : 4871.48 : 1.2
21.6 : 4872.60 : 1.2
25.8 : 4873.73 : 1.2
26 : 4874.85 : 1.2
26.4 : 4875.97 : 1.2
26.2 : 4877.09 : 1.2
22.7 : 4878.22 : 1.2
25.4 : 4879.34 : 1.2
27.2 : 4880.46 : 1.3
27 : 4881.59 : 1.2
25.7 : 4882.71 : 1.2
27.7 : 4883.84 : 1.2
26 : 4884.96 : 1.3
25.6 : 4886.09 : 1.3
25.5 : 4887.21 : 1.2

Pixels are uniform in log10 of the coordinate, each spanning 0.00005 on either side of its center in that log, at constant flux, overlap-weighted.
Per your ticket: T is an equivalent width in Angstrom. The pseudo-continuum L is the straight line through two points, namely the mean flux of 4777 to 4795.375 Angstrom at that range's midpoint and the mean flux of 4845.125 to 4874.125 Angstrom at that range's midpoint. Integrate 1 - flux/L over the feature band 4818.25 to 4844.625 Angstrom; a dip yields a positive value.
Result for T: -1.9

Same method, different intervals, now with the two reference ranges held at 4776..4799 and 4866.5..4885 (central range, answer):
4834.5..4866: 1.0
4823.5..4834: -0.3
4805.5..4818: -0.4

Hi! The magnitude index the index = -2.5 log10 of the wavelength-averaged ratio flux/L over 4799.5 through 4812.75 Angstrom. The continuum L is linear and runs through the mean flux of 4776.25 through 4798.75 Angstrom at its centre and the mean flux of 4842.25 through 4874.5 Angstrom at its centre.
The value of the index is -0.04 mag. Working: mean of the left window 26.2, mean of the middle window 26.7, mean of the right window 24.1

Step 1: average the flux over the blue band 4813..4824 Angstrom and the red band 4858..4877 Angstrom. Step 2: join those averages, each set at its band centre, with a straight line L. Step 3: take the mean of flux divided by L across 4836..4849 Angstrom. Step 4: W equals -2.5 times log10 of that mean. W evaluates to -0.071 mag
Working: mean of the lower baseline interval 26.3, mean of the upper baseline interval 23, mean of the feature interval 26.3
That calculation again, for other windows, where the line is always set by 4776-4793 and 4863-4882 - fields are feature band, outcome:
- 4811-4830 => -0.04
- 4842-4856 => -0.05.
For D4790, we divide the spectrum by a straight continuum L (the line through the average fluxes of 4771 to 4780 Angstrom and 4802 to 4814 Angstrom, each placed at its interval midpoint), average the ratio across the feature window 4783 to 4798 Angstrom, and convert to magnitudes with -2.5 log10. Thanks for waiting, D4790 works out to 0.036 mag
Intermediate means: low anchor 26.8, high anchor 26.8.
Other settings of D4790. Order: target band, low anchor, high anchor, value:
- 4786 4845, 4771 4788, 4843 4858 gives -0.02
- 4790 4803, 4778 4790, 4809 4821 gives 0.01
